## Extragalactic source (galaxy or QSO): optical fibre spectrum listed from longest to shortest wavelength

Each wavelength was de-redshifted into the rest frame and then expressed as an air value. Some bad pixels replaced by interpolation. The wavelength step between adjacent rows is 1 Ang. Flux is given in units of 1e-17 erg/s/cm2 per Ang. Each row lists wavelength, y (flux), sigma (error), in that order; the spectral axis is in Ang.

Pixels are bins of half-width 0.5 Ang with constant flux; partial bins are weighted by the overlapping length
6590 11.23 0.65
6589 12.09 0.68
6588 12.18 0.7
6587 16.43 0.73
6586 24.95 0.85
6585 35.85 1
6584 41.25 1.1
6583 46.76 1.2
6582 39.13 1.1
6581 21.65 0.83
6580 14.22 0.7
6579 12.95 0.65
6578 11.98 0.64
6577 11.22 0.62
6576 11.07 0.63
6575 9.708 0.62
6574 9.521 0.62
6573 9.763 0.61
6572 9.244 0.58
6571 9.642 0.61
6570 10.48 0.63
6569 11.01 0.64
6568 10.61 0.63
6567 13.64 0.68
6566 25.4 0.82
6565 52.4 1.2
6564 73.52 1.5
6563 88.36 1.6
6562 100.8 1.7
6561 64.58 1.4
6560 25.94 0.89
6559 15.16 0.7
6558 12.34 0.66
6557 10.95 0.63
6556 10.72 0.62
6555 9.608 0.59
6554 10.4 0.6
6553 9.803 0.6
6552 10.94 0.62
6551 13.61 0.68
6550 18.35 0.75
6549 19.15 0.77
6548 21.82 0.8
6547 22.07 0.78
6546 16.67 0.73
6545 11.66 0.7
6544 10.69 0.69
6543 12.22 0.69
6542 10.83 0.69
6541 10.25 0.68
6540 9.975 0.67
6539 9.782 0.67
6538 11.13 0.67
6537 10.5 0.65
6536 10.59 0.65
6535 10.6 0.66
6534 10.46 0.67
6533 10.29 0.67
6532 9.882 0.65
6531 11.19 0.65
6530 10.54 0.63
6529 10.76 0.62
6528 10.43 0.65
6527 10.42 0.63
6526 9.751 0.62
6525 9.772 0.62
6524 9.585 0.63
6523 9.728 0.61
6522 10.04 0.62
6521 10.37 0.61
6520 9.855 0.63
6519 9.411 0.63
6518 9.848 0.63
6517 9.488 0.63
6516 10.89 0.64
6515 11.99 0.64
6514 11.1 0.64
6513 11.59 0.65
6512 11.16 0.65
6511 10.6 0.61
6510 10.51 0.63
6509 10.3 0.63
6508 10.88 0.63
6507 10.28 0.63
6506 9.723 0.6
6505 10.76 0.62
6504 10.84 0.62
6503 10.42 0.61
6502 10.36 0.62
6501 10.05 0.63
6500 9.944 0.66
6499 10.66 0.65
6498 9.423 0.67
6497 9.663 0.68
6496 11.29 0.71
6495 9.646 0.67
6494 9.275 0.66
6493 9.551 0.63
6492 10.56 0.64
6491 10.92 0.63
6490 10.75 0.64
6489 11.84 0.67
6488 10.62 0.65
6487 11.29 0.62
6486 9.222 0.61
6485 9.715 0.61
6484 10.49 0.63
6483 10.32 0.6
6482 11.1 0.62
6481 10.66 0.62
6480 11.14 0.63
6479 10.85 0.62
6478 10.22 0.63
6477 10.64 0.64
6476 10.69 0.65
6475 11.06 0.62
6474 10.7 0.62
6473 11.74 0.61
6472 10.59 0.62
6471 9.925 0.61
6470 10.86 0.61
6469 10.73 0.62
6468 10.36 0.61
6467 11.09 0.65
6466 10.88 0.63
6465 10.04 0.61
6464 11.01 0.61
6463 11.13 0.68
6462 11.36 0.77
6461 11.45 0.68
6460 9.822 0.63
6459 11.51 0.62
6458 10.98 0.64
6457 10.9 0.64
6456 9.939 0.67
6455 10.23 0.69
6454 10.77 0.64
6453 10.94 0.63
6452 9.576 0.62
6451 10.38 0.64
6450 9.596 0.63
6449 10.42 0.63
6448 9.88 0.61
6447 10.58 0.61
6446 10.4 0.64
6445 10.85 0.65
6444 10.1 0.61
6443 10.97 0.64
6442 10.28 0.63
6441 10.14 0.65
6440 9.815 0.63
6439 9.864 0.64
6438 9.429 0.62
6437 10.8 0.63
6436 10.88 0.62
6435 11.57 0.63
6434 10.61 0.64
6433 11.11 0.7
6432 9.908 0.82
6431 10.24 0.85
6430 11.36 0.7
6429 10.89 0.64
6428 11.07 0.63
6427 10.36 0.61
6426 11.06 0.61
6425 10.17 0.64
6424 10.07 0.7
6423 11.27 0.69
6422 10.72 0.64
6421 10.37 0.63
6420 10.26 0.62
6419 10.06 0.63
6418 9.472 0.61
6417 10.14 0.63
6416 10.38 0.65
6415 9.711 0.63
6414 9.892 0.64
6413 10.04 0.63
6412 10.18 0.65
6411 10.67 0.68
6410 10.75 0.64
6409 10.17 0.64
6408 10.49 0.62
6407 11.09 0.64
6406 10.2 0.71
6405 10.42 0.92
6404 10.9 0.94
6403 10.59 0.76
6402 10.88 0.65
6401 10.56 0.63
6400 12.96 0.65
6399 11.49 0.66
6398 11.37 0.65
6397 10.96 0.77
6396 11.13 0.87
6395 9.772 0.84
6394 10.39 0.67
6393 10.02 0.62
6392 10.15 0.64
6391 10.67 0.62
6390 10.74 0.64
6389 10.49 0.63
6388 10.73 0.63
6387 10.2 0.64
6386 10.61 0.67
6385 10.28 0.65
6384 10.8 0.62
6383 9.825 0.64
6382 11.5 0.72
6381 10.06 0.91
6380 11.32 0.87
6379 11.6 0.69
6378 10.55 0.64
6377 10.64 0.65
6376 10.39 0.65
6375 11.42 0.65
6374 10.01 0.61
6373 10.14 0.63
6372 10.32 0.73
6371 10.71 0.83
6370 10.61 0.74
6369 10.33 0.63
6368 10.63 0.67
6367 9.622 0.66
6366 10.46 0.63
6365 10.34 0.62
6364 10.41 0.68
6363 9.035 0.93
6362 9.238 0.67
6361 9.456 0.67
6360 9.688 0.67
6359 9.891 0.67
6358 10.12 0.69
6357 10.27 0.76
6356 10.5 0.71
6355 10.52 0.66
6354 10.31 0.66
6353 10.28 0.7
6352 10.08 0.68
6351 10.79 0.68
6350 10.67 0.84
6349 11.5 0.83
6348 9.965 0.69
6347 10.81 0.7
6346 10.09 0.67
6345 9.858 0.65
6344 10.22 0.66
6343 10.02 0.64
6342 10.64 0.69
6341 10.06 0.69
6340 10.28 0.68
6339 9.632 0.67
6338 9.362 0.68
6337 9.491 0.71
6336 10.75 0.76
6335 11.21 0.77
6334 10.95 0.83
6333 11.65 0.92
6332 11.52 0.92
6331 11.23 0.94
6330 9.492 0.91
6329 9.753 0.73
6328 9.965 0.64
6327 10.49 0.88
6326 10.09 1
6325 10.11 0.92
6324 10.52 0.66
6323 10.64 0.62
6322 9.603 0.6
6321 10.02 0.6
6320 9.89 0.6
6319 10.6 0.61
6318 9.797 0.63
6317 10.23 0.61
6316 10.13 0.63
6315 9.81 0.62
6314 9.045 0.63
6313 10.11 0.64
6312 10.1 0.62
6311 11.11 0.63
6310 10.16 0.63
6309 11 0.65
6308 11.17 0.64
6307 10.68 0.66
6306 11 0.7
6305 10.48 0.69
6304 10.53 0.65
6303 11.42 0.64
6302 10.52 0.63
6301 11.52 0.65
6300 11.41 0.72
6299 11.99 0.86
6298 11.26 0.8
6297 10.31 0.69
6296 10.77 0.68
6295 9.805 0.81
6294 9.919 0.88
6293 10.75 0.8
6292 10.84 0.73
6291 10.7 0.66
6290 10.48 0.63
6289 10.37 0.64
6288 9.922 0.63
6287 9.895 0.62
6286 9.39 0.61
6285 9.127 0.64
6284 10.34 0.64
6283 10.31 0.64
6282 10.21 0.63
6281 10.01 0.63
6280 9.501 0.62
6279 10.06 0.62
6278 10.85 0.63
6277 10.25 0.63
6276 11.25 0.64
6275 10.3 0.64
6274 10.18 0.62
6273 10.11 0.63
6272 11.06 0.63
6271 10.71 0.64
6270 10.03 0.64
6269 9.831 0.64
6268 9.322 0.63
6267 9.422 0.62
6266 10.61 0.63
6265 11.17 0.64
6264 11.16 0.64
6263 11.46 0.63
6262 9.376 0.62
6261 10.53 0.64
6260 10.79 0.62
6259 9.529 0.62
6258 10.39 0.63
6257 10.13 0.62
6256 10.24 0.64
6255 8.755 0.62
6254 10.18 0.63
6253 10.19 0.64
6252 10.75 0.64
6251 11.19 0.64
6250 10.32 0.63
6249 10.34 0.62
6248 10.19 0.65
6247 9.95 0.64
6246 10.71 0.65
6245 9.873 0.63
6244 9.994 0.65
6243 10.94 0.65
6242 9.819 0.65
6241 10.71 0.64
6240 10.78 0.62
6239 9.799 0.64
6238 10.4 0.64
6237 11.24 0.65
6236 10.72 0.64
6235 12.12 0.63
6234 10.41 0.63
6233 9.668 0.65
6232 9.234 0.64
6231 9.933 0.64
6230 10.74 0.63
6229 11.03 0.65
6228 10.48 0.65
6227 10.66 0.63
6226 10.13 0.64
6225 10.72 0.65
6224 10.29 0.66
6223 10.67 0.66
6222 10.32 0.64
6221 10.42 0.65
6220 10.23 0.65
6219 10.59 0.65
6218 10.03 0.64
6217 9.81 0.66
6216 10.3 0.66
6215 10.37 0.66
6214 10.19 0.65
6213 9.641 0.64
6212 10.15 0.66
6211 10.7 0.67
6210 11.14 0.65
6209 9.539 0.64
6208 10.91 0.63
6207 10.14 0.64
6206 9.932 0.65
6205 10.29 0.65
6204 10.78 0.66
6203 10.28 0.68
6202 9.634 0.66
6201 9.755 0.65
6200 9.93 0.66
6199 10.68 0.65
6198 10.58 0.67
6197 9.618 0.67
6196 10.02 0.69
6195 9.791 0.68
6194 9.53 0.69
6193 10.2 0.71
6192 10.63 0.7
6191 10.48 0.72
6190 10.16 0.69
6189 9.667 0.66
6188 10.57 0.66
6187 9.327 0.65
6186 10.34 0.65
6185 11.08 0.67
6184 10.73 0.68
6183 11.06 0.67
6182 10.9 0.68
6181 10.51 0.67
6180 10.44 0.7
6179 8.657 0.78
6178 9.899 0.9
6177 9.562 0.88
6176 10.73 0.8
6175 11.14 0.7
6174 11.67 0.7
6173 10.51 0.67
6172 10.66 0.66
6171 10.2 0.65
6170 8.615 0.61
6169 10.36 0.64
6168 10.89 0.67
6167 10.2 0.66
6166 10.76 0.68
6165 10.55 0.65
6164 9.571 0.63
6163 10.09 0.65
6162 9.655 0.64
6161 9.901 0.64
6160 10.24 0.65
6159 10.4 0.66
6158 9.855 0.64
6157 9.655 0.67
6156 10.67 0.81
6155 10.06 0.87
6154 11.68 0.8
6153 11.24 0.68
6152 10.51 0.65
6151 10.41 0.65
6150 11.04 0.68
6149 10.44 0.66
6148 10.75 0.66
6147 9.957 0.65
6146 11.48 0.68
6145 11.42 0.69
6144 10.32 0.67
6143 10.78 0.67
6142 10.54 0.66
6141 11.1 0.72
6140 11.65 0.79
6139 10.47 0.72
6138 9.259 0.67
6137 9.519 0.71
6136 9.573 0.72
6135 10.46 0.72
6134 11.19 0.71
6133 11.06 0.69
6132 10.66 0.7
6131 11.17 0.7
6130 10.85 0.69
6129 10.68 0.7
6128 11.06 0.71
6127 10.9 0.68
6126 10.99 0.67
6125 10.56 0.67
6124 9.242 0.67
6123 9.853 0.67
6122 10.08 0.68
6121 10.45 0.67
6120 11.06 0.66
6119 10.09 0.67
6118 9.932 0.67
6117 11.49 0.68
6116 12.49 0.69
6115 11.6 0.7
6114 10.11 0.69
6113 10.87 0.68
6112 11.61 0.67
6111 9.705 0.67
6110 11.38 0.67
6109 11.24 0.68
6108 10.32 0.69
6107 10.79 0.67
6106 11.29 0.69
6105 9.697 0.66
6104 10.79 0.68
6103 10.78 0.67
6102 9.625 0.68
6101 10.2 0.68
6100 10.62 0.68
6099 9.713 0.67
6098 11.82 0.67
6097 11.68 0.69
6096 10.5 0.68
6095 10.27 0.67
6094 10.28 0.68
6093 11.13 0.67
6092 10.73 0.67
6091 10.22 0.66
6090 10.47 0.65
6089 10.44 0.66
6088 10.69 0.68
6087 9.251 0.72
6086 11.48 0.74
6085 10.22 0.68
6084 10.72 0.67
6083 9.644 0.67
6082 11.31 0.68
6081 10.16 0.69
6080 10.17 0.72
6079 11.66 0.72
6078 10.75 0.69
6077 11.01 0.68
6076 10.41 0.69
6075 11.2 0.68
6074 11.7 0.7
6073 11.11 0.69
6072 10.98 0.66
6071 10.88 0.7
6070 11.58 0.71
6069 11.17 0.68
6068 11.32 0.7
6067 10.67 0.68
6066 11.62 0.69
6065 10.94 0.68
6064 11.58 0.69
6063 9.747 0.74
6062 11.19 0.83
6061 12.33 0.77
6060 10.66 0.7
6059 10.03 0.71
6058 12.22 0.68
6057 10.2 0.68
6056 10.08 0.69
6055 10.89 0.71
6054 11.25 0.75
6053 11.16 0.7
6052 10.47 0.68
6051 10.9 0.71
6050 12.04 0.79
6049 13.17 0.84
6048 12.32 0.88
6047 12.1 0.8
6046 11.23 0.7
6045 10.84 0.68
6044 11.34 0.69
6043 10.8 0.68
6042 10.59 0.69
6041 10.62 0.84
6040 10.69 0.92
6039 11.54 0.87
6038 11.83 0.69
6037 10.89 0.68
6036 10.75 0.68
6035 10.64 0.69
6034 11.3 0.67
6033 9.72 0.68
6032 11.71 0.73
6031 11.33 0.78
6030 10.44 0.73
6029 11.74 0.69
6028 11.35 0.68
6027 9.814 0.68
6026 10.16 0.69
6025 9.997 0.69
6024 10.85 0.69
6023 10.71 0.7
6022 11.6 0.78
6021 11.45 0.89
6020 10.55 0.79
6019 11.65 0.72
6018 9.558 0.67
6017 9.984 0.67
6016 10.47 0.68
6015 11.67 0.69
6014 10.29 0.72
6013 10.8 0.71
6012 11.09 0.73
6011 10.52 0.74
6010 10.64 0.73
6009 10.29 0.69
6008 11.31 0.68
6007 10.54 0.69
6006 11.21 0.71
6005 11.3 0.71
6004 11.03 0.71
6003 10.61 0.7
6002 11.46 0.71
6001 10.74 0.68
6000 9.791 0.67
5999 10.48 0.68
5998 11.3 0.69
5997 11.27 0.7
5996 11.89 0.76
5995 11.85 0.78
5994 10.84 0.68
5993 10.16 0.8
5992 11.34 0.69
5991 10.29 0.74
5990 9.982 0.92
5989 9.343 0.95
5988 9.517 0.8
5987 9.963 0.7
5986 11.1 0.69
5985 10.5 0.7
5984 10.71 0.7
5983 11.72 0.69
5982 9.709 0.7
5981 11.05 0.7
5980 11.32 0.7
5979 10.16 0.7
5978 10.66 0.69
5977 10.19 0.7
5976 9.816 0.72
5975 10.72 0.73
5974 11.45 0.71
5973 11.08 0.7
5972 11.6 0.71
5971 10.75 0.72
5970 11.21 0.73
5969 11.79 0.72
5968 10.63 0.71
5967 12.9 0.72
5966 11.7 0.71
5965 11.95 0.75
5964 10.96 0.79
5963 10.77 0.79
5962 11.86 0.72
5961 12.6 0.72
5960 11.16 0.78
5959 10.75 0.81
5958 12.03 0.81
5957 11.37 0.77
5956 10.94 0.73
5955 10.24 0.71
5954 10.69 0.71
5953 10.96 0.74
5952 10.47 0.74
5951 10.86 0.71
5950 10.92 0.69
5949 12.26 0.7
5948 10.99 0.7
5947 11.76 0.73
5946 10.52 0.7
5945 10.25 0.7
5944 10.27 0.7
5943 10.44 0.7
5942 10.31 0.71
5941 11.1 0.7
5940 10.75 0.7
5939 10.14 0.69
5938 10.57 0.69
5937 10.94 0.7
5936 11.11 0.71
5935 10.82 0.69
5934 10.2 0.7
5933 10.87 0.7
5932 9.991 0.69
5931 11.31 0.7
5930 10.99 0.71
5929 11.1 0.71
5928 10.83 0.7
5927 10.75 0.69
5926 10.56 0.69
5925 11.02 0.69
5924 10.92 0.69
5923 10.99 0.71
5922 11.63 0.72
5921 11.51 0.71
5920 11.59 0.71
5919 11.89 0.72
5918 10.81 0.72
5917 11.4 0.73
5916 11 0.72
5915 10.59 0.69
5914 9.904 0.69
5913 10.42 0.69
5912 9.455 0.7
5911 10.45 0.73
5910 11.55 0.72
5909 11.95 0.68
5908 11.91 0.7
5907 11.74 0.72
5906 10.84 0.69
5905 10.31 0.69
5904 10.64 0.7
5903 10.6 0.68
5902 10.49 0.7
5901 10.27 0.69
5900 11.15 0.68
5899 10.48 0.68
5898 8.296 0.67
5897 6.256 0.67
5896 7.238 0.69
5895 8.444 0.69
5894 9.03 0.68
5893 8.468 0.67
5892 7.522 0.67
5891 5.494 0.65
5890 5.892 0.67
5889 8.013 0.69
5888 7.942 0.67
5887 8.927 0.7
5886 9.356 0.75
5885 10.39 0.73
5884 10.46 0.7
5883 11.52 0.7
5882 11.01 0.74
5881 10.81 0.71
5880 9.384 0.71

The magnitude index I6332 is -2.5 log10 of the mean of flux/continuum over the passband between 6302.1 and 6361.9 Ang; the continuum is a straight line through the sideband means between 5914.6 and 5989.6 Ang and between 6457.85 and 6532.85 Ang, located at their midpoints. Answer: 0.03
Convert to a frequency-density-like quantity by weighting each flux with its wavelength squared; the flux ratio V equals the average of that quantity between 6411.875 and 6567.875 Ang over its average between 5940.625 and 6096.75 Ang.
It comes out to 1.41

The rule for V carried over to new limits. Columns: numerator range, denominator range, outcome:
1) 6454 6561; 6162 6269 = 1.22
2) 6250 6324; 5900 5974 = 1.06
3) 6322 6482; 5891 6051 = 1.12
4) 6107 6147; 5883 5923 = 1.16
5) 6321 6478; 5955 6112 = 1.08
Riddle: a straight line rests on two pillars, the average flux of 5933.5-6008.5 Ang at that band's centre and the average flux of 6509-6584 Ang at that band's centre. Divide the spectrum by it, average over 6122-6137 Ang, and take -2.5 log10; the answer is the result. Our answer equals 0.200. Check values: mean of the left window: 10.9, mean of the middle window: 10.5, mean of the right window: 17.3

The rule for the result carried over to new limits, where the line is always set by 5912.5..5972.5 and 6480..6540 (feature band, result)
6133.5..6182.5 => 0.04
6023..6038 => 0.01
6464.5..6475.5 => -0.03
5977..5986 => 0.03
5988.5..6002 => 0.02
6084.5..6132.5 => 0.02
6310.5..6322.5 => 0.06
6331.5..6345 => 0.02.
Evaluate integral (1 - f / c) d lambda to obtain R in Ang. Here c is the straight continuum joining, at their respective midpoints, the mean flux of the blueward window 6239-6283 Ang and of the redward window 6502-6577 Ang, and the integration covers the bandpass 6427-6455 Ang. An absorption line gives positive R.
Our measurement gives 7.0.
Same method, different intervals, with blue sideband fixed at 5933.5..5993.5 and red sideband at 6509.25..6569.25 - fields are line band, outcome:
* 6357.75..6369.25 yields 4.1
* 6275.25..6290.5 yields 4.6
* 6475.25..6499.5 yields 9.2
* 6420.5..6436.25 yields 5.3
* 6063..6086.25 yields 2.3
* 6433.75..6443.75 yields 3.6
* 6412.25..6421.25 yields 3.4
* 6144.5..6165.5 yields 4.2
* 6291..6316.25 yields 7.0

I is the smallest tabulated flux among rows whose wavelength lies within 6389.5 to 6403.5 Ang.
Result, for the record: 9.772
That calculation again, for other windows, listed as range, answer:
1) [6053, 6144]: 9.242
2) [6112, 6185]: 8.615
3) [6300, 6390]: 9.035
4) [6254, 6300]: 8.755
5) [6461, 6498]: 9.222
